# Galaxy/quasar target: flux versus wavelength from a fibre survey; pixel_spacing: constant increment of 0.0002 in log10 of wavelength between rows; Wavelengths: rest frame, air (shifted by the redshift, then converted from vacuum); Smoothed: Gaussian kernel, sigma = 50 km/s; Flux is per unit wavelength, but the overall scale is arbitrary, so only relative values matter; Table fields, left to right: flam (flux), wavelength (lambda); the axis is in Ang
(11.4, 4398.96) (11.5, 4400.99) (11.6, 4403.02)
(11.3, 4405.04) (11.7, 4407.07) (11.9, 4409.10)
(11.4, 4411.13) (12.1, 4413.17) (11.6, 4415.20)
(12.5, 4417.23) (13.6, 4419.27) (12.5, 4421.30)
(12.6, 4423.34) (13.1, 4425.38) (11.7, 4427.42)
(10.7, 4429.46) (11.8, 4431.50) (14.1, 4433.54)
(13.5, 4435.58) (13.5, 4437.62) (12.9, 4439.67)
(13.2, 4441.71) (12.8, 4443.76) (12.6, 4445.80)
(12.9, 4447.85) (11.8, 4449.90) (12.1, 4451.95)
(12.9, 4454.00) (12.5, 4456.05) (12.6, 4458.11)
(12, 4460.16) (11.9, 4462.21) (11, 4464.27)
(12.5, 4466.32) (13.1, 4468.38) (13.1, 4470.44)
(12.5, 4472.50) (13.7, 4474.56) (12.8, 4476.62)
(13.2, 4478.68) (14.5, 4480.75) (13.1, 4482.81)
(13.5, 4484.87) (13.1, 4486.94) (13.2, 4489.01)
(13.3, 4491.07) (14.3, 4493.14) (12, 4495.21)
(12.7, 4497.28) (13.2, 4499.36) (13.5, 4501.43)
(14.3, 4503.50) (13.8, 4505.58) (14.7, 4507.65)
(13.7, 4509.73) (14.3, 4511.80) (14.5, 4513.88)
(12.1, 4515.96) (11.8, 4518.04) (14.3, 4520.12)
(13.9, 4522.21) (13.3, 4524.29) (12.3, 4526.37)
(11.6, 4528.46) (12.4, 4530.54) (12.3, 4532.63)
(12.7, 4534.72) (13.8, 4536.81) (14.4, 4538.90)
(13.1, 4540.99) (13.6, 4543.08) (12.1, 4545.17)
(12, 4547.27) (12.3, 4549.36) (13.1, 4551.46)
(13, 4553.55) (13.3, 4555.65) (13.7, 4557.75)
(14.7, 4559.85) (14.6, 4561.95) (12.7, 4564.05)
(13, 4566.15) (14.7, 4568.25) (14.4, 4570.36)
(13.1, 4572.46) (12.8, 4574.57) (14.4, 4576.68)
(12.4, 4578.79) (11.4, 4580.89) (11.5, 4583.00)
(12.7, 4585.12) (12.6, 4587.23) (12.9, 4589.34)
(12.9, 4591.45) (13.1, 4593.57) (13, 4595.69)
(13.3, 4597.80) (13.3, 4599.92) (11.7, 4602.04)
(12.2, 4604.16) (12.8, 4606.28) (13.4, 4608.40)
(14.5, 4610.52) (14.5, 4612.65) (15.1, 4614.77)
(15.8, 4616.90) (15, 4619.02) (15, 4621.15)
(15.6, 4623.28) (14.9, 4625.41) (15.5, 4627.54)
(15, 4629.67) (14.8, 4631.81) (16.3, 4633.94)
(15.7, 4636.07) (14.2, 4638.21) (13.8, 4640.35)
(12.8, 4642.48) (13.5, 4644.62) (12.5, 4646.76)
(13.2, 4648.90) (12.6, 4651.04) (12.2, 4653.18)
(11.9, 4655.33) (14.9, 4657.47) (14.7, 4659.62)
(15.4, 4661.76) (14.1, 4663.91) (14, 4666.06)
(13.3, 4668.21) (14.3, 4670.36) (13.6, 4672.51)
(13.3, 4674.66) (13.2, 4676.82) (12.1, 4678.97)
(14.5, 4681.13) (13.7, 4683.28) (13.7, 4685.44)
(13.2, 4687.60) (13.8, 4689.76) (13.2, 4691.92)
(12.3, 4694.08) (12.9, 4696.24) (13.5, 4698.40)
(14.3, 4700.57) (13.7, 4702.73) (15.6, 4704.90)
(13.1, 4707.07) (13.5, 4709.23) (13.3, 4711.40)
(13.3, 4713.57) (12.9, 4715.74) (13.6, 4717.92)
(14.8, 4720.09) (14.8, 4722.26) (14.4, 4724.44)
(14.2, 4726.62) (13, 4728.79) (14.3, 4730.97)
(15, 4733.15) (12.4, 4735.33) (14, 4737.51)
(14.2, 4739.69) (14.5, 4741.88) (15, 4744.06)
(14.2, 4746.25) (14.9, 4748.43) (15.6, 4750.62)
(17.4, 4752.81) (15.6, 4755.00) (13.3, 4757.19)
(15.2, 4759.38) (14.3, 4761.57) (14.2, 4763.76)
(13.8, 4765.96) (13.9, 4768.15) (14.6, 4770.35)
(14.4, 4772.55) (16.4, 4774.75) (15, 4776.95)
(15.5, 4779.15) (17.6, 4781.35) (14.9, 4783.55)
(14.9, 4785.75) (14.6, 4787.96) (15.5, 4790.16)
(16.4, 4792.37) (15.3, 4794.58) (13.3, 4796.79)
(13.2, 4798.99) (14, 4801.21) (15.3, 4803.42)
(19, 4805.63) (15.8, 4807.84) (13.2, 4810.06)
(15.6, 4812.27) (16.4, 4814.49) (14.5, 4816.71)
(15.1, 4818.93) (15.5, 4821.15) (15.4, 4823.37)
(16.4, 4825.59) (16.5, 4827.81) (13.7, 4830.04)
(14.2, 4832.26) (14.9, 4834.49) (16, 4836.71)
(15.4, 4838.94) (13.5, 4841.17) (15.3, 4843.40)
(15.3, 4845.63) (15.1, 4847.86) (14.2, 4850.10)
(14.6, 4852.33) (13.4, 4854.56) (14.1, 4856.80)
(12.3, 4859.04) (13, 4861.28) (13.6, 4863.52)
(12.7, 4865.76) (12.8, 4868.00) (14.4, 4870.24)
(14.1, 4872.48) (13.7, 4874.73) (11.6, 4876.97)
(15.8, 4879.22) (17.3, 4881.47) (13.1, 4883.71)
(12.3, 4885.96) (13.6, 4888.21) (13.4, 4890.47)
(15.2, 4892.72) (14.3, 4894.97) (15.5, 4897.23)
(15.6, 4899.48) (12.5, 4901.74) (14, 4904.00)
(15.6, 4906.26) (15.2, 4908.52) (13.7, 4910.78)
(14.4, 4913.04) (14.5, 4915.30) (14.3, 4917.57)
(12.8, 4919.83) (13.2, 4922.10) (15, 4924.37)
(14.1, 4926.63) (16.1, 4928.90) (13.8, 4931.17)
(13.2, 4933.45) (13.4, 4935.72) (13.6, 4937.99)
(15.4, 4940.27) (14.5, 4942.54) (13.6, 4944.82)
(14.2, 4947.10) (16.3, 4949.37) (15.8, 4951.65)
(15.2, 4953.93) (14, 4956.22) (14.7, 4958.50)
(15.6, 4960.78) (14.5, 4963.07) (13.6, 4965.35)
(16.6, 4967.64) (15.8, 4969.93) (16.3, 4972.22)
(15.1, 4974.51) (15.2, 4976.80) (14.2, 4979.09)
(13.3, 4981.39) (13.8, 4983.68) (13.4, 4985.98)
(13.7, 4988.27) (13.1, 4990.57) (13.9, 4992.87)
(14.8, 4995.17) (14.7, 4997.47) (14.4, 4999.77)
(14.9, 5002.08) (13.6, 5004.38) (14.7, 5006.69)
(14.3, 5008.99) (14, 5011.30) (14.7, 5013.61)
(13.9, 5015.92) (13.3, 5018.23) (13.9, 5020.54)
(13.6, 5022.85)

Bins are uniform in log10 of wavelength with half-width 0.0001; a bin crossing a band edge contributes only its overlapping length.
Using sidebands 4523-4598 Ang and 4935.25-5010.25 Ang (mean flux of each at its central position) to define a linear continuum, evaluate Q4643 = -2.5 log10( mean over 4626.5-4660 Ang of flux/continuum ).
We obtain -0.05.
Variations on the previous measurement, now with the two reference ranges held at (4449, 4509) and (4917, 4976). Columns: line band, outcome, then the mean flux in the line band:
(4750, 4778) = -0.07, 14.9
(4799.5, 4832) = -0.09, 15.4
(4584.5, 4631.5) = -0.03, 13.9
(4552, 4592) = 0.01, 13.2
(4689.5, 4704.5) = 0.02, 13.5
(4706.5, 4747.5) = 0.00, 13.9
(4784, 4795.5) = -0.09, 15.3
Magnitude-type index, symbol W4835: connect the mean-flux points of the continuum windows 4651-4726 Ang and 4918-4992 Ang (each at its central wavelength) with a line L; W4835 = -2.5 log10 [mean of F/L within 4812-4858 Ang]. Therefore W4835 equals -0.07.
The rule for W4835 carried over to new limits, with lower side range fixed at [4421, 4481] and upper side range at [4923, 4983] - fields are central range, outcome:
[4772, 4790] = -0.106 mag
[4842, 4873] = 0.032 mag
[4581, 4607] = 0.052 mag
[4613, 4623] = -0.142 mag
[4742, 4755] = -0.111 mag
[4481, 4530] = -0.039 mag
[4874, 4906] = 0.021 mag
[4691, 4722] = 0.008 mag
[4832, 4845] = -0.052 mag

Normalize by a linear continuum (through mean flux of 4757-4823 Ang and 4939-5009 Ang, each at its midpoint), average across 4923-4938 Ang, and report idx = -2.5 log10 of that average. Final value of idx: 0.04 mag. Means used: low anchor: 15.1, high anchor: 14.6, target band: 14.2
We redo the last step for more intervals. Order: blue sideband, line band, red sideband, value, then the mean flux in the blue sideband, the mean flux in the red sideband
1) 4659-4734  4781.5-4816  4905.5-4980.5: -0.080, 13.8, 14.6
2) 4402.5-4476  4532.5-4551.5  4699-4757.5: 0.010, 12.4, 14.3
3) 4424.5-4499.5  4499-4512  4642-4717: -0.083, 12.8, 13.5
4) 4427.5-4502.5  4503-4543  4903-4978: -0.023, 12.8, 14.6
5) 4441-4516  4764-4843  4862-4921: -0.095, 13.1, 14.1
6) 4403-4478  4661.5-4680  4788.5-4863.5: 0.021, 12.5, 14.9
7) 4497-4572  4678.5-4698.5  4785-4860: 0.069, 13.3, 14.9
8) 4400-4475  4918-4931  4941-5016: 0.010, 12.4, 14.6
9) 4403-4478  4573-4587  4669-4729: 0.046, 12.5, 13.6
